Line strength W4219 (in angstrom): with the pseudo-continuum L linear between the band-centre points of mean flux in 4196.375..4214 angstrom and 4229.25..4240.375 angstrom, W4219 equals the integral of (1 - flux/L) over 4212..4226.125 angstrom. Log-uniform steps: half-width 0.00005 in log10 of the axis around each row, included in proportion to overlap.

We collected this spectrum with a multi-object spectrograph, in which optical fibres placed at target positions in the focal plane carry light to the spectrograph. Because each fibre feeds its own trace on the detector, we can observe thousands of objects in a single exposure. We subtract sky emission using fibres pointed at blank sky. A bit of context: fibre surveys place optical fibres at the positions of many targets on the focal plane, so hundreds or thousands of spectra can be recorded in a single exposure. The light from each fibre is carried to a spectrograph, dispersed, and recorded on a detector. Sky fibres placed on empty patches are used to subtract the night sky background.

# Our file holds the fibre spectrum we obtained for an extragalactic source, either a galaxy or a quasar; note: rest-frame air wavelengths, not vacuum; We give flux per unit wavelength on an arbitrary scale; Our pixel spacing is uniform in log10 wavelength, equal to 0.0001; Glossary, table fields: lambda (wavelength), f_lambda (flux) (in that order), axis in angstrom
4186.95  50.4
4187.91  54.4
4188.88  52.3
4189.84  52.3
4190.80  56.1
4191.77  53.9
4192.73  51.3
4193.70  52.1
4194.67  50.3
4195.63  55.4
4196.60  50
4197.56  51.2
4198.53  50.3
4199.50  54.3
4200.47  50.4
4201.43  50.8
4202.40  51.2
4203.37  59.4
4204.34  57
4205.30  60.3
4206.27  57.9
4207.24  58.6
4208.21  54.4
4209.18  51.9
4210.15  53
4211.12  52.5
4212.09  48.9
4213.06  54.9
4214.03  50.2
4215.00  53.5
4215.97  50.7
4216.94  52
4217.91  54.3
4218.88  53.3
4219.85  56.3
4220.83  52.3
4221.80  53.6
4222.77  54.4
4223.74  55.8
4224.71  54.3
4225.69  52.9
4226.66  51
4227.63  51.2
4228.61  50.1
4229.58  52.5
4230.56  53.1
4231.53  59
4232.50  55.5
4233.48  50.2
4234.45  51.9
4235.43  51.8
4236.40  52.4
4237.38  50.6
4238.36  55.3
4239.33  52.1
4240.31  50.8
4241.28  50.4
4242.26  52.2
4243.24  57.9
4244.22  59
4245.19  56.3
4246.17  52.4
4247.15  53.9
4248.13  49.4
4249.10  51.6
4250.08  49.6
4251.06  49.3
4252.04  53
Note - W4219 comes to 0.0 angstrom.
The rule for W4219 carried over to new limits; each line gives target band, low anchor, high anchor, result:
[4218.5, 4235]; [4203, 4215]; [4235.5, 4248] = 0.21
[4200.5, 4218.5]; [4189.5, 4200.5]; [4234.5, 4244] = -0.48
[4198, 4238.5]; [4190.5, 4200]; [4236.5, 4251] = -0.63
